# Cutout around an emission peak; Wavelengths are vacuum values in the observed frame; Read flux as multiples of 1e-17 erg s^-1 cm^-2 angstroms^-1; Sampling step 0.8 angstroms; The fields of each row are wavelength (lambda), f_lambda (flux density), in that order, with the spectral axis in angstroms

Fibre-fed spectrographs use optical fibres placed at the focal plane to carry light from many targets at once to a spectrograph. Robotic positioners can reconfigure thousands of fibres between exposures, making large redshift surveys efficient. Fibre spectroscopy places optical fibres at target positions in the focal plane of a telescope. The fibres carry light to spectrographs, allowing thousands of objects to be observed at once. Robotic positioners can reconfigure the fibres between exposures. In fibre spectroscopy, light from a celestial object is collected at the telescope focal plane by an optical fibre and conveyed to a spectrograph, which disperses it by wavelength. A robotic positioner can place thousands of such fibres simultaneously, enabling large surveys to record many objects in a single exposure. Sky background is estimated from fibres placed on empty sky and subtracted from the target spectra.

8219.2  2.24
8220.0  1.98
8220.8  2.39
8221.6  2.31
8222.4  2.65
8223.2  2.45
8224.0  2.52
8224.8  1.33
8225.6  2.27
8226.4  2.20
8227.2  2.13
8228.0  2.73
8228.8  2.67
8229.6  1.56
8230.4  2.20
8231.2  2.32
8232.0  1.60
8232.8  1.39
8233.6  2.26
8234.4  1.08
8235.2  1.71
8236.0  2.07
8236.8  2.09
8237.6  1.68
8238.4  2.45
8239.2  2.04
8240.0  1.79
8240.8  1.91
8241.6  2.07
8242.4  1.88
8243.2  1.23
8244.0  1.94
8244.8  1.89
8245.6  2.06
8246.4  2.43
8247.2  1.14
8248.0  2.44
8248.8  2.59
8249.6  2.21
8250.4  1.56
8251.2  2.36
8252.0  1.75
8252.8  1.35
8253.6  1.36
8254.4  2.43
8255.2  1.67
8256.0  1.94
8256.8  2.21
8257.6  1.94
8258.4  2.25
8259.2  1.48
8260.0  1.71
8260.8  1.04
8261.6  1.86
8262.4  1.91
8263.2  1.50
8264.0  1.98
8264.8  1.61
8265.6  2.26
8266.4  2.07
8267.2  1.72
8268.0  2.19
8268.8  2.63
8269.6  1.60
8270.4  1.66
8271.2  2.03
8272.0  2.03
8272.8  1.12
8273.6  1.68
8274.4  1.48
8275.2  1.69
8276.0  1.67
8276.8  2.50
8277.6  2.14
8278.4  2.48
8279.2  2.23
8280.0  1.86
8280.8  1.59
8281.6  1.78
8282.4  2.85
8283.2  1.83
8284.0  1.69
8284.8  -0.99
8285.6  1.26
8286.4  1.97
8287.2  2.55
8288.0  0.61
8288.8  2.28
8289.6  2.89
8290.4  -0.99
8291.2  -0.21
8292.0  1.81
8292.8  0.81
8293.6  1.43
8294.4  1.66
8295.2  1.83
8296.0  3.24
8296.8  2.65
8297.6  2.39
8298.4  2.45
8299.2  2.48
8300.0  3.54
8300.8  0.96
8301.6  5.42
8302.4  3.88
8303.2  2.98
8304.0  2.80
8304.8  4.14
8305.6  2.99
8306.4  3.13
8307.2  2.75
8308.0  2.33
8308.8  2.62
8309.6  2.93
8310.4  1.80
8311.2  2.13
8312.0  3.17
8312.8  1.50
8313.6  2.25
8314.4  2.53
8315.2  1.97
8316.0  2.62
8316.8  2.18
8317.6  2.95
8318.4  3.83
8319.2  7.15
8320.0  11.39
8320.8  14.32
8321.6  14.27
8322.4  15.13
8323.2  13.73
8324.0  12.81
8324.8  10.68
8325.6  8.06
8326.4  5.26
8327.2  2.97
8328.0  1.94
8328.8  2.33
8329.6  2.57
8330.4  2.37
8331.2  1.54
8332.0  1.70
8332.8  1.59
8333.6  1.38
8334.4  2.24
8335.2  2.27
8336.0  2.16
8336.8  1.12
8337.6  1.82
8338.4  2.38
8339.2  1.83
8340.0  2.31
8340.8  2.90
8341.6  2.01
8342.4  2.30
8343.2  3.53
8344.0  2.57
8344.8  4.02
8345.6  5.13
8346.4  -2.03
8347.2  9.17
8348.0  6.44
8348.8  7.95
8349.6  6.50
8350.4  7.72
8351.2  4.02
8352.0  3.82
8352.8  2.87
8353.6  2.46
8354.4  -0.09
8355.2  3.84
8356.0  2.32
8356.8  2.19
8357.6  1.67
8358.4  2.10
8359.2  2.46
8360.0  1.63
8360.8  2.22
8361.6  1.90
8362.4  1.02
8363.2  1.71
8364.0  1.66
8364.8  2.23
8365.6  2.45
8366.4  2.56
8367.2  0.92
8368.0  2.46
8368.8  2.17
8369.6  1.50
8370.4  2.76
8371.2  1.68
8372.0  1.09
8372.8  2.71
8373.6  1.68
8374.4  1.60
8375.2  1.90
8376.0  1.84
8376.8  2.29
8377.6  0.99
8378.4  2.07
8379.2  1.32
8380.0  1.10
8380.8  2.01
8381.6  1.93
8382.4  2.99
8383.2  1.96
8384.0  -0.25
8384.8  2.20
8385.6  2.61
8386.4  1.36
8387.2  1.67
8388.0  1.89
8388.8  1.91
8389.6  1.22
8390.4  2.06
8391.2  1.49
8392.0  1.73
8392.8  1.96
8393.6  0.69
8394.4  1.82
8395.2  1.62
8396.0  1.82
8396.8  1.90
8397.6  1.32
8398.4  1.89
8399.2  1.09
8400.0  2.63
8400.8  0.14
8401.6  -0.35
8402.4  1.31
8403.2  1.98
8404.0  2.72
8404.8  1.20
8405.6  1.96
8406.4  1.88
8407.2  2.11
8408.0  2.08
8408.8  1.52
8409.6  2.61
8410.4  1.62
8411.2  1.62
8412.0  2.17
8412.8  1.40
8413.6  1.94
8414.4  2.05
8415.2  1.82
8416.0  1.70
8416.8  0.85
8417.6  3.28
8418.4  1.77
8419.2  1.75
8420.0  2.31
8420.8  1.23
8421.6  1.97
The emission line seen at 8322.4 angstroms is H-alpha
